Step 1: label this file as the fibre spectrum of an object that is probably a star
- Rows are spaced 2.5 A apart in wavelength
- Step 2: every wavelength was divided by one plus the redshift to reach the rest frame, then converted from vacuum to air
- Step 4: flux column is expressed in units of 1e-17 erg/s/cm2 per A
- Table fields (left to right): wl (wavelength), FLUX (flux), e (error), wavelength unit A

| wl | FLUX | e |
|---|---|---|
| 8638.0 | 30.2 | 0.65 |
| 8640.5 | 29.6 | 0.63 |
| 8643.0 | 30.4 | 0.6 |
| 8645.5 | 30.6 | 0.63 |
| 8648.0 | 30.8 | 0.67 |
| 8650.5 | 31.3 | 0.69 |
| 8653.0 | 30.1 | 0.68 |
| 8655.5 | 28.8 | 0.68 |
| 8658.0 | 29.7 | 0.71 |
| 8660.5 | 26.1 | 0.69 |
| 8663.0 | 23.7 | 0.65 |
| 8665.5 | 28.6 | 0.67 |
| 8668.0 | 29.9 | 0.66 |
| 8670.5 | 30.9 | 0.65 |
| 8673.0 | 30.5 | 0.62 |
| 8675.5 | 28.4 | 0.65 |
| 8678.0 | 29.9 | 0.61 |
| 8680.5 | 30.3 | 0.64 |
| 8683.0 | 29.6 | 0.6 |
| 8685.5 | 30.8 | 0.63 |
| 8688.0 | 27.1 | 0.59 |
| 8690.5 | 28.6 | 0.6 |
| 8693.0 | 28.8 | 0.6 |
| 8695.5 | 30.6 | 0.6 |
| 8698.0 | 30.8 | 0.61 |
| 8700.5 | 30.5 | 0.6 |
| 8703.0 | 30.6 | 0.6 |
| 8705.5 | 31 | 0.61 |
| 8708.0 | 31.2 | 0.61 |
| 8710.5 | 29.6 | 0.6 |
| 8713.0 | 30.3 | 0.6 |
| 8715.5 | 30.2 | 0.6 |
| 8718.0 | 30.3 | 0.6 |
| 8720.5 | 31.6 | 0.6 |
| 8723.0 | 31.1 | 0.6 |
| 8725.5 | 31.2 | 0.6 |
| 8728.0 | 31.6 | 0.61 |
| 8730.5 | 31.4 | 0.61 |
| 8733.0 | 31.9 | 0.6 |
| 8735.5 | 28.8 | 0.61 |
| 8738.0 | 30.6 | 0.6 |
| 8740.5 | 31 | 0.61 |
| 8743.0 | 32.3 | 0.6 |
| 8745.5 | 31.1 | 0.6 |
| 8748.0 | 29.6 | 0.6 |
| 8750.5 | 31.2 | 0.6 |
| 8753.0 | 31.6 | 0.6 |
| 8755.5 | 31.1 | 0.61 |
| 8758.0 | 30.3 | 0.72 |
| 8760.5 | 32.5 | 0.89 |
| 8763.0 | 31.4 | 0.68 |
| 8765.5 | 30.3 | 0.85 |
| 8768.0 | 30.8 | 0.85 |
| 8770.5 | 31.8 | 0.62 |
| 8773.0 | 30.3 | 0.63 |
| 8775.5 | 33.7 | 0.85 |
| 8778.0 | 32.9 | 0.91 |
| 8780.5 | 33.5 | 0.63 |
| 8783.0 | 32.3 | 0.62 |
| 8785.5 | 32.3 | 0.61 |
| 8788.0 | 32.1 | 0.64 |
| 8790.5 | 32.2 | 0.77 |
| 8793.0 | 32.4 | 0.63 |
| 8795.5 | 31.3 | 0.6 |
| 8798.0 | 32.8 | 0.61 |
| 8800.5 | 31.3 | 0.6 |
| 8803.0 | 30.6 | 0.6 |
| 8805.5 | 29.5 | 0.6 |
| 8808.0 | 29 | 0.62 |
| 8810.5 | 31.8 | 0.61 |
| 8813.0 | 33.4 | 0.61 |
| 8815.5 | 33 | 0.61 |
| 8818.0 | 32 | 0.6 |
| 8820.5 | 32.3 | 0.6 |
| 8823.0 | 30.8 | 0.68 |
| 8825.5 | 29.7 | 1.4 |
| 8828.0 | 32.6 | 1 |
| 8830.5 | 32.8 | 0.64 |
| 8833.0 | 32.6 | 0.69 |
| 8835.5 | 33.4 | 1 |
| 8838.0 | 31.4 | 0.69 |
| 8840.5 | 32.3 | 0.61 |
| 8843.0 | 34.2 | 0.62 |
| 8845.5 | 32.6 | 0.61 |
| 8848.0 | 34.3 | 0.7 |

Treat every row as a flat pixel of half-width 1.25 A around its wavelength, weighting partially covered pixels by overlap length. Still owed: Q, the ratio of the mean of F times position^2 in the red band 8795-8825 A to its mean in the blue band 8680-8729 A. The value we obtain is 1.06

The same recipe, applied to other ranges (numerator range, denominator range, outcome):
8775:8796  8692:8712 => 1.09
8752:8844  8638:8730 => 1.09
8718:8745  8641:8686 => 1.07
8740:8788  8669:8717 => 1.07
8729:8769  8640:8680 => 1.08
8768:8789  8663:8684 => 1.12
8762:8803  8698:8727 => 1.06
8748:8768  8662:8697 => 1.08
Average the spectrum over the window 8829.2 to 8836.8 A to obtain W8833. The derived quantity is 32.9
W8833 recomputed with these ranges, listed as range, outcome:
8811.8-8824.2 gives 32.3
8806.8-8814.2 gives 31.4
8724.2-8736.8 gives 31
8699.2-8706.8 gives 30.7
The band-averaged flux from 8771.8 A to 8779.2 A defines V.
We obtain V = 32.3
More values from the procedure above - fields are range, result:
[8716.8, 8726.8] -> 31.1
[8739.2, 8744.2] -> 31.6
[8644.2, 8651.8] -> 30.9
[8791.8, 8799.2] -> 32.2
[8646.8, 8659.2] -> 30.1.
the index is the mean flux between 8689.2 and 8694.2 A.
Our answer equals 28.7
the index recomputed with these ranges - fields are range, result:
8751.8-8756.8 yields 31.3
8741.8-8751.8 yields 31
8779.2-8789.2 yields 32.6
